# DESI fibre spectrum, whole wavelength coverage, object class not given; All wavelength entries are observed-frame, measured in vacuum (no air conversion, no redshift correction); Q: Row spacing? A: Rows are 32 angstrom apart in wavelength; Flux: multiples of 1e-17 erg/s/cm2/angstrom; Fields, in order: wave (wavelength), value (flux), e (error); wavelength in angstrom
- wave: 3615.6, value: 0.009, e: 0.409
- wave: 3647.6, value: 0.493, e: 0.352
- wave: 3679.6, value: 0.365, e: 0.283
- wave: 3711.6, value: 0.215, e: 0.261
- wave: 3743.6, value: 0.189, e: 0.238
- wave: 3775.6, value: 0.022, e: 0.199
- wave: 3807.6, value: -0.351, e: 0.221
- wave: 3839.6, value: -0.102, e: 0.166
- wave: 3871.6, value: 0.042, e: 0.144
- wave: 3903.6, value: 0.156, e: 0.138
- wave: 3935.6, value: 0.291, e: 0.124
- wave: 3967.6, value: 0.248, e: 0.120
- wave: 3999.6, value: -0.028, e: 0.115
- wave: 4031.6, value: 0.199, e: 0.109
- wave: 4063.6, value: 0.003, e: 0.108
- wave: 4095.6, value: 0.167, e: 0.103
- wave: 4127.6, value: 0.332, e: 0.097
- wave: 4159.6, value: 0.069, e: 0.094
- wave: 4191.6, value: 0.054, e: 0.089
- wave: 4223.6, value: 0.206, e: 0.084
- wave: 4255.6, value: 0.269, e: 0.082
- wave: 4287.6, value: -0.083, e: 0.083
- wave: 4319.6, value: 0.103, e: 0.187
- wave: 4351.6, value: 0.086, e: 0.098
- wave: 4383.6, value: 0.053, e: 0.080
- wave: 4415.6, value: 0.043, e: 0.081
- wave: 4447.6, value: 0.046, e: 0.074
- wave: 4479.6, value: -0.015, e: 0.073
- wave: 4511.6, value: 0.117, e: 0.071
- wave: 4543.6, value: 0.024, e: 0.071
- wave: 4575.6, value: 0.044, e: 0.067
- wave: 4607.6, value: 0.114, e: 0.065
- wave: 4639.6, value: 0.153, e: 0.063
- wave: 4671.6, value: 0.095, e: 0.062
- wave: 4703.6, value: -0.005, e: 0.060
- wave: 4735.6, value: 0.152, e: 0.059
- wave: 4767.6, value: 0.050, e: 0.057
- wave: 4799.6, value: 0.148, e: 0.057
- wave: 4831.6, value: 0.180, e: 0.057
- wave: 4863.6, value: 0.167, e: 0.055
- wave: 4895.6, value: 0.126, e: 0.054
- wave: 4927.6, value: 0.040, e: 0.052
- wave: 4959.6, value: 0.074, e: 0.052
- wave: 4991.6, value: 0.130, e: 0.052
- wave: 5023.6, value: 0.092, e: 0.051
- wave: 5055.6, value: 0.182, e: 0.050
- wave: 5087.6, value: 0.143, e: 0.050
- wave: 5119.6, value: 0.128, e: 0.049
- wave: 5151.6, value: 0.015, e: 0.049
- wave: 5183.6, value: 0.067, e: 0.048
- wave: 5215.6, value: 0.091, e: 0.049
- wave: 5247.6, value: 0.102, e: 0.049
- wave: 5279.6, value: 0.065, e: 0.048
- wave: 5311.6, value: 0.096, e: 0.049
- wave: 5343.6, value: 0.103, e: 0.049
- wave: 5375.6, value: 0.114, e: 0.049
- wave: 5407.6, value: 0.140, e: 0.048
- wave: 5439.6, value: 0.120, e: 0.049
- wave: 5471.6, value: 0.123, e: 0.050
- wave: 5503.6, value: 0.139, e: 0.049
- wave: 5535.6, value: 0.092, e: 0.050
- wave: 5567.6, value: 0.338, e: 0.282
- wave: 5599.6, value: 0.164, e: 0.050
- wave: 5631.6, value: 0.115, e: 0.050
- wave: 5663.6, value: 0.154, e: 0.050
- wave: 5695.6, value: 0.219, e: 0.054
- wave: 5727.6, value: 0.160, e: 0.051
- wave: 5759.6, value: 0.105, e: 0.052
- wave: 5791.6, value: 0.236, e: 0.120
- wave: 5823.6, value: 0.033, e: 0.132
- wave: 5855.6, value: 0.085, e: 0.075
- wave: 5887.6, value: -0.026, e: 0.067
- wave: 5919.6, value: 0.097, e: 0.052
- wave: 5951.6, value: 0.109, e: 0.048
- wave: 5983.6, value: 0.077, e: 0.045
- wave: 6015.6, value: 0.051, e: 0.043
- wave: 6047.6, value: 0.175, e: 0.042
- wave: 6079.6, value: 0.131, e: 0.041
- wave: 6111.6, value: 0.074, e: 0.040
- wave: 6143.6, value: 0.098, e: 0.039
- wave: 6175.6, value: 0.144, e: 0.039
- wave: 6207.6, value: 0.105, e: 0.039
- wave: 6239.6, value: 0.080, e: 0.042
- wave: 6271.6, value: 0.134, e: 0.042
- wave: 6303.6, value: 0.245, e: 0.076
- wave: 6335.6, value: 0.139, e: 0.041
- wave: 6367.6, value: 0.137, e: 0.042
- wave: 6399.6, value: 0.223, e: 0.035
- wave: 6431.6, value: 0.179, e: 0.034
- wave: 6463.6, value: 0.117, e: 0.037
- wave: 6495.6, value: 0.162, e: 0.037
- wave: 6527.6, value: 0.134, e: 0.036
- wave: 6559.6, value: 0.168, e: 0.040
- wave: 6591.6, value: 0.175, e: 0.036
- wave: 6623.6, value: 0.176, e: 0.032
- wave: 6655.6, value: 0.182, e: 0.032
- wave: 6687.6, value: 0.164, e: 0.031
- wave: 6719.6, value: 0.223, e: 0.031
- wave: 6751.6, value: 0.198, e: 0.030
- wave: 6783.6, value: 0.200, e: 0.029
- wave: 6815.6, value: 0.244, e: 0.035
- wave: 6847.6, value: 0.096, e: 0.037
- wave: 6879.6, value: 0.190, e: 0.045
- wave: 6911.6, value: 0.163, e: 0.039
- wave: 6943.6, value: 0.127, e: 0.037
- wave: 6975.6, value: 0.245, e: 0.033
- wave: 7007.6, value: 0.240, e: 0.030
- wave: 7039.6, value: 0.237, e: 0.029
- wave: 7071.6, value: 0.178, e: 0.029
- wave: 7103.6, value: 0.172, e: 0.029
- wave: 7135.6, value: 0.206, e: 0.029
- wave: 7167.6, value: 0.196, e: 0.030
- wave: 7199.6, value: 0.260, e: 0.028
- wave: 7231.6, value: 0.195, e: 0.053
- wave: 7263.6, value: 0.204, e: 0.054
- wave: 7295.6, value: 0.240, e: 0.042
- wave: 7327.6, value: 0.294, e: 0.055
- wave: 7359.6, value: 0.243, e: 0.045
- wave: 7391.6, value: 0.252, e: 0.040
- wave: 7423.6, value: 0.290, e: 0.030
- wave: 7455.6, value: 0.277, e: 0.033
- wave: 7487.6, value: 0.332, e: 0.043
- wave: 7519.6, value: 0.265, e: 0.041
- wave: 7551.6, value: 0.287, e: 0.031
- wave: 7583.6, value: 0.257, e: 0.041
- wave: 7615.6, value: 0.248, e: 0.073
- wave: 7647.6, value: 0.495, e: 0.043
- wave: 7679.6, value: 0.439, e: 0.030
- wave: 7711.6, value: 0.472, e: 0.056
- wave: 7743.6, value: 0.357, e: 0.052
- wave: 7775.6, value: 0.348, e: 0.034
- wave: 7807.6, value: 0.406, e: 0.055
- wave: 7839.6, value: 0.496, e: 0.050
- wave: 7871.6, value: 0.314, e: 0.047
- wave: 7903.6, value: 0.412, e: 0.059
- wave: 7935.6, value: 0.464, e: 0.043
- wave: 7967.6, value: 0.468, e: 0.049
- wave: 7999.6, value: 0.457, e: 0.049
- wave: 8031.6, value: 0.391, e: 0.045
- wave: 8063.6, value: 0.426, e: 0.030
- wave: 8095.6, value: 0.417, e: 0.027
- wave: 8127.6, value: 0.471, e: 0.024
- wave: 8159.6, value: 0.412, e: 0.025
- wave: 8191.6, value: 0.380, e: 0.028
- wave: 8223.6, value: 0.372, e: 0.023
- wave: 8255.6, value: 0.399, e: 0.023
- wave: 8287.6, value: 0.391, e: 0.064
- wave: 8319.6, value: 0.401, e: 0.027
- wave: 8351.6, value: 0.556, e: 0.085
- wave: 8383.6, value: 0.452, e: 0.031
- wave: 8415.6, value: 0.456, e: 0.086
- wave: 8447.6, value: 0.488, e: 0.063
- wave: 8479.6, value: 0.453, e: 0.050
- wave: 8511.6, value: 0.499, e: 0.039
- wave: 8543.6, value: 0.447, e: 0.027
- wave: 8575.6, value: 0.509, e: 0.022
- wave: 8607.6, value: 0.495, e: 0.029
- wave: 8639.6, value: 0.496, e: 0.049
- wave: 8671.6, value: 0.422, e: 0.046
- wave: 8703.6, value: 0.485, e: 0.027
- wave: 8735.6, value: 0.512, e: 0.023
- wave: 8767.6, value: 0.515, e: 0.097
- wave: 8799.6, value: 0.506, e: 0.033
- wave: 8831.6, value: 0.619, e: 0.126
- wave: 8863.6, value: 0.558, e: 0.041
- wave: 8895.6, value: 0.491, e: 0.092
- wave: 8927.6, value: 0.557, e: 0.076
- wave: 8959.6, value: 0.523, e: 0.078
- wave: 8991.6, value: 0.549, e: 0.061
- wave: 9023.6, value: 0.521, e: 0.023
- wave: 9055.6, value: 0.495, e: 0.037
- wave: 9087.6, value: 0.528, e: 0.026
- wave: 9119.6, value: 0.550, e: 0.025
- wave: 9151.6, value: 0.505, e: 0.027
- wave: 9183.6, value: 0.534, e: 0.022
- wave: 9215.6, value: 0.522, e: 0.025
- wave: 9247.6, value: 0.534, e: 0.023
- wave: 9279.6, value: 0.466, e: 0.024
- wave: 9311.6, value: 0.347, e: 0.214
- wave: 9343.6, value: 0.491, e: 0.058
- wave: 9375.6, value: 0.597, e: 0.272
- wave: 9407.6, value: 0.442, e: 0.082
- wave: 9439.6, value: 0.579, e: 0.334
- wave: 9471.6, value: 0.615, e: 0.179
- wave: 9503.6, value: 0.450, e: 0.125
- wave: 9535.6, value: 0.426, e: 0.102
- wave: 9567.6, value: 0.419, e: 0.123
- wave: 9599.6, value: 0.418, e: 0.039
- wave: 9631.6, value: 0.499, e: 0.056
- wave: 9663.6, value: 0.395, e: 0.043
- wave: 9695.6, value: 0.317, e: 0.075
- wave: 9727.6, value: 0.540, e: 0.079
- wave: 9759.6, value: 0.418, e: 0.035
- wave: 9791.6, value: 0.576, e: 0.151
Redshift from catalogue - 0.915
